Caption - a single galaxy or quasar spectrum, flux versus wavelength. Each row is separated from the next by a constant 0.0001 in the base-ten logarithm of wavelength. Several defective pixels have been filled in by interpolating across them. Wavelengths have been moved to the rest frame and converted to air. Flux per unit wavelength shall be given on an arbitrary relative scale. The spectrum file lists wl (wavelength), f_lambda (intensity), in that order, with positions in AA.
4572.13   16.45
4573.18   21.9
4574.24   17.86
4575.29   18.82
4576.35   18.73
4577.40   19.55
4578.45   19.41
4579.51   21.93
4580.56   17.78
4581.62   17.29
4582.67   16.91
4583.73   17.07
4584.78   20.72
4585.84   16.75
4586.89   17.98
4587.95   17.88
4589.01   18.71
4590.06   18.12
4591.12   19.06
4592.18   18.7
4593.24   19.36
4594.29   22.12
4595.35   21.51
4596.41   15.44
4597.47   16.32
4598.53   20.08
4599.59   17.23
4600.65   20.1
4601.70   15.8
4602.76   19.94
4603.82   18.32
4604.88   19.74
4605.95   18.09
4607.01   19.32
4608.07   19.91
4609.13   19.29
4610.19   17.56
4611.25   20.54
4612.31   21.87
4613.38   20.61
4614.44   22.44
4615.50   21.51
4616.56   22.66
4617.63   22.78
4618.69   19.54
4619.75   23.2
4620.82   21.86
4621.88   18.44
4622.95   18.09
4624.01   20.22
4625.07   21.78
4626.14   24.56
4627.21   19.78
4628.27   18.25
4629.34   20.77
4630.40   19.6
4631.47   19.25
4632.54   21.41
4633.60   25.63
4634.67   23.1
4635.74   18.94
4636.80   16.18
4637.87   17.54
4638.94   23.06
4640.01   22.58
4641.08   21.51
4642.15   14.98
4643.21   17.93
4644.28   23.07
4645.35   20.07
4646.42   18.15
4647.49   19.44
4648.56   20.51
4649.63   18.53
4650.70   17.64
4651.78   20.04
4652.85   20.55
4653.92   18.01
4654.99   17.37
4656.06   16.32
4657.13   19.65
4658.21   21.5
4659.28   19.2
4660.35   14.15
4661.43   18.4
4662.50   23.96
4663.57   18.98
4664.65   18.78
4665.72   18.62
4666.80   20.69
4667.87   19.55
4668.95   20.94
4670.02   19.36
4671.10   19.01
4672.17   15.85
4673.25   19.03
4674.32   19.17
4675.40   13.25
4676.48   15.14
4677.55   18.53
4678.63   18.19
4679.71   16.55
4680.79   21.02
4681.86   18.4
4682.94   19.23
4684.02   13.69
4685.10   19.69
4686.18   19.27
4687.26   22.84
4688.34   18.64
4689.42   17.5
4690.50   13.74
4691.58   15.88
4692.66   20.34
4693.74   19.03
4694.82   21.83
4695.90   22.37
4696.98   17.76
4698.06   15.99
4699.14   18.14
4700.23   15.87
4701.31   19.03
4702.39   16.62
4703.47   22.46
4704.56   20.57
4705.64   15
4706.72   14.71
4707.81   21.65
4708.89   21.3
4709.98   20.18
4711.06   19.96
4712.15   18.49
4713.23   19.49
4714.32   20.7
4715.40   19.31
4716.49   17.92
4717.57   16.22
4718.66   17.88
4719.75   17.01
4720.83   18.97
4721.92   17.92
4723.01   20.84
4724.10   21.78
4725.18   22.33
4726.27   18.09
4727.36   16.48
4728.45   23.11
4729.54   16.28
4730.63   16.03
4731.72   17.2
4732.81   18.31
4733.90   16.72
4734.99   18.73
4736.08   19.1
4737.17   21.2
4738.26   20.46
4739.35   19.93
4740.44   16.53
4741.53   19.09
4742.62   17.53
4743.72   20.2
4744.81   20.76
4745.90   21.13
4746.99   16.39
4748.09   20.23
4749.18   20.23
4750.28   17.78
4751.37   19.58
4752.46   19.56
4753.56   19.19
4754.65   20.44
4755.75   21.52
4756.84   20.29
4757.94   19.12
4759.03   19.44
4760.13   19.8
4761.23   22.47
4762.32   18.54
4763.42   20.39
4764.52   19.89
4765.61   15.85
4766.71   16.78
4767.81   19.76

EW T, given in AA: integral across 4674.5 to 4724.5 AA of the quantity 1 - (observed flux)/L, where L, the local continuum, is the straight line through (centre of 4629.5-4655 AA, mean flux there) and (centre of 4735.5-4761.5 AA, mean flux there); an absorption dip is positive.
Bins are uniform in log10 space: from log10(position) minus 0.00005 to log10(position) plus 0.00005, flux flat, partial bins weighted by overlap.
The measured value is 3.1 AA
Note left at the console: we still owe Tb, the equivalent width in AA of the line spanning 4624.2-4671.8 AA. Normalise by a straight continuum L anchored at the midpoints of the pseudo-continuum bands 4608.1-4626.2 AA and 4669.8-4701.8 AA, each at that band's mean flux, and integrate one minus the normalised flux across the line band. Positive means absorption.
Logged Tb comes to -0.2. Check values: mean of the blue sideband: 20.9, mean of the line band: 19.7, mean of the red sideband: 18.1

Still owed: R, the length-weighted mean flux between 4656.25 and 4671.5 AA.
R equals 19.4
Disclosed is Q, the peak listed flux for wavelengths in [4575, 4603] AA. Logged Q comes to 22.12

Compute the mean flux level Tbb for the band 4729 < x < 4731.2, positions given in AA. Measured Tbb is 16.2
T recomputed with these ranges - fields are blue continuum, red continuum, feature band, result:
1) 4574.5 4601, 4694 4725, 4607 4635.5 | -3.2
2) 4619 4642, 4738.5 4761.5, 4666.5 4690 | 2.1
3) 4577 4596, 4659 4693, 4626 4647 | -1.9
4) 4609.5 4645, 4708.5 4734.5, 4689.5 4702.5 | 0.8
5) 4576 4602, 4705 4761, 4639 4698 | 0.1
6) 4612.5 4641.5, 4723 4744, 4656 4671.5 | 0.7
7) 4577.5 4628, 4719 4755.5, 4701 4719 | 0.2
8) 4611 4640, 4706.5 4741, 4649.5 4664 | 1.0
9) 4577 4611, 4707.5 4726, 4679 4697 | 0.5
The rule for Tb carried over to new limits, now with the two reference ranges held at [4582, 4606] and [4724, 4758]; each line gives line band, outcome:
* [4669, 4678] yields 0.6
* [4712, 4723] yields 0.3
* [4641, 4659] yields -0.3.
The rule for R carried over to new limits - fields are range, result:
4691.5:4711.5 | 18.9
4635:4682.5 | 18.9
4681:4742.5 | 18.7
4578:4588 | 18.4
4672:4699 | 18.2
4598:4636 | 20.4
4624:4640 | 20.7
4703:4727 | 19.2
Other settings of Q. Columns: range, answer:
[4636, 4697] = 23.96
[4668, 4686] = 21.02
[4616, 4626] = 23.2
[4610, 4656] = 25.63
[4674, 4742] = 23.11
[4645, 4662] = 21.5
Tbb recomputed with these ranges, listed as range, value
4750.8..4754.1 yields 19.4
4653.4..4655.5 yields 17.7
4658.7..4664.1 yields 19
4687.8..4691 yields 16.7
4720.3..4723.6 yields 19.2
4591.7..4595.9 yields 20.4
